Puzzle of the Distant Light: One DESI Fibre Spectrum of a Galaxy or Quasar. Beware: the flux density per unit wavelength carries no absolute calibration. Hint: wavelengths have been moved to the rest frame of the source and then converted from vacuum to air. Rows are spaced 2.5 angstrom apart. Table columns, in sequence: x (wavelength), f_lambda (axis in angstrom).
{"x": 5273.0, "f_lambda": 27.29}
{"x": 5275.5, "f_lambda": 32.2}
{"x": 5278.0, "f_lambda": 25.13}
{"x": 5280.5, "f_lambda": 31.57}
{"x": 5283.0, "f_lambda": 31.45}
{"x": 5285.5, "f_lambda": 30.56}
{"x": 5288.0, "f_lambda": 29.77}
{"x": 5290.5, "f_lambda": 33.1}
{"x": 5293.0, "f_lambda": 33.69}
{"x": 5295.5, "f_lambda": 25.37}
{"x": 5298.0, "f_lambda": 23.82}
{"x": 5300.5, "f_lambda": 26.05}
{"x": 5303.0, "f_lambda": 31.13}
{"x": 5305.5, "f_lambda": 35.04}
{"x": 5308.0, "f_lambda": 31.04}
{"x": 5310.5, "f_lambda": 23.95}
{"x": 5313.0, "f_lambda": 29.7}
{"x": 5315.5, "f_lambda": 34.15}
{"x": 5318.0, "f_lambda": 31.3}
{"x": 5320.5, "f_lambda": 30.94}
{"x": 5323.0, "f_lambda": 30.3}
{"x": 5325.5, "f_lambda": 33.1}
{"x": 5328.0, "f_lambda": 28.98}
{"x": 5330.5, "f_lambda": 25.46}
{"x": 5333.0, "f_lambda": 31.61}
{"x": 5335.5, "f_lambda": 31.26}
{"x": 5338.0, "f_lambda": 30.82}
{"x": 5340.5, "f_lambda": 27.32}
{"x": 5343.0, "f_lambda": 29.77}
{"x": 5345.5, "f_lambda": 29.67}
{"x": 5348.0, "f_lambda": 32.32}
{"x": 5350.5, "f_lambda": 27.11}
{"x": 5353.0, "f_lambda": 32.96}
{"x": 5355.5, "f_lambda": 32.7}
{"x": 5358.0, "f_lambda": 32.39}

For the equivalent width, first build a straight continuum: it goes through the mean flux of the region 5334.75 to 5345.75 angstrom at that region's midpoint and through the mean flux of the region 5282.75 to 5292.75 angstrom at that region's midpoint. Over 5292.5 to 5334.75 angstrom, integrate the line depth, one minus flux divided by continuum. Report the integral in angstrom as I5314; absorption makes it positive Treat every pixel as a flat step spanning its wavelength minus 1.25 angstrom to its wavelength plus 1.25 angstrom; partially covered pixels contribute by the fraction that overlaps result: 1.2 angstrom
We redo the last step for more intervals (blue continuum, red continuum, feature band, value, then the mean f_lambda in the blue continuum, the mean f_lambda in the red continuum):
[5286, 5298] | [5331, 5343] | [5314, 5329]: -0.8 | 29.8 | 29.9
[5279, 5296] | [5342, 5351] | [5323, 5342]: 0.2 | 30.9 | 29.9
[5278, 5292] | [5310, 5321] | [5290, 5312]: 1.0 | 30.8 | 30.4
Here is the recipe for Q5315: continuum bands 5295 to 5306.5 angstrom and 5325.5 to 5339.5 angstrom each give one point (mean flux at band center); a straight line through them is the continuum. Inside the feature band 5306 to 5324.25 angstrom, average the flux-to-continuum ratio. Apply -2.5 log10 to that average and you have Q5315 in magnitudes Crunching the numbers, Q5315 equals -0.05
